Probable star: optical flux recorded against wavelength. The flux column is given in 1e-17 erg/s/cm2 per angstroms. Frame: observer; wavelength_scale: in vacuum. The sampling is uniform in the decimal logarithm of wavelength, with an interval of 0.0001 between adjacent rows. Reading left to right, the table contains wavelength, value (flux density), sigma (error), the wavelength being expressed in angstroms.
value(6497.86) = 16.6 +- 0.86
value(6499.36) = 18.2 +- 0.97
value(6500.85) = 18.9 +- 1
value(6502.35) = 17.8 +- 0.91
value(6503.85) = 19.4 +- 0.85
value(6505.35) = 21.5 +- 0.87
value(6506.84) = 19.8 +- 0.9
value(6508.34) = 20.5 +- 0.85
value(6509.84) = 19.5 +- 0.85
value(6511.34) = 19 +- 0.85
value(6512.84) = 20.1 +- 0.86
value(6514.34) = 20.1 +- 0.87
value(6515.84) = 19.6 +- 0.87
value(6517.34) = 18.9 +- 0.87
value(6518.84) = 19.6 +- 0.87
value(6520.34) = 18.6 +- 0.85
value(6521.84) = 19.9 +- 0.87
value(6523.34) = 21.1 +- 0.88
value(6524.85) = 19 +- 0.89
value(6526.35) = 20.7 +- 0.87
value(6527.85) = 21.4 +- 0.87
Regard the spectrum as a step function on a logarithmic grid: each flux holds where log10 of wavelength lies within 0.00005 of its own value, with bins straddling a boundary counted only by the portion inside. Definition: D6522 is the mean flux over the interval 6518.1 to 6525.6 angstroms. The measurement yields 19.6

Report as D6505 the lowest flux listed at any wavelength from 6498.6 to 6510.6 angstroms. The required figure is 17.8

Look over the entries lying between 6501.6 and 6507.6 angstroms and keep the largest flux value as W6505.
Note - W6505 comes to 21.5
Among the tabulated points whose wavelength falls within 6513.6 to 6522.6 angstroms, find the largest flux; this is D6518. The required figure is 20.1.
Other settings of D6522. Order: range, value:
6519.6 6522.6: 19.3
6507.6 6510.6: 20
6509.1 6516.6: 19.7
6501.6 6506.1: 19.6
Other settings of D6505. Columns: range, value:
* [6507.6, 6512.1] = 19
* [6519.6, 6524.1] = 18.6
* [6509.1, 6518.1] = 18.9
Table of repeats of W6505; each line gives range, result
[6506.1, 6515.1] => 20.5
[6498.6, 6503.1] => 18.9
